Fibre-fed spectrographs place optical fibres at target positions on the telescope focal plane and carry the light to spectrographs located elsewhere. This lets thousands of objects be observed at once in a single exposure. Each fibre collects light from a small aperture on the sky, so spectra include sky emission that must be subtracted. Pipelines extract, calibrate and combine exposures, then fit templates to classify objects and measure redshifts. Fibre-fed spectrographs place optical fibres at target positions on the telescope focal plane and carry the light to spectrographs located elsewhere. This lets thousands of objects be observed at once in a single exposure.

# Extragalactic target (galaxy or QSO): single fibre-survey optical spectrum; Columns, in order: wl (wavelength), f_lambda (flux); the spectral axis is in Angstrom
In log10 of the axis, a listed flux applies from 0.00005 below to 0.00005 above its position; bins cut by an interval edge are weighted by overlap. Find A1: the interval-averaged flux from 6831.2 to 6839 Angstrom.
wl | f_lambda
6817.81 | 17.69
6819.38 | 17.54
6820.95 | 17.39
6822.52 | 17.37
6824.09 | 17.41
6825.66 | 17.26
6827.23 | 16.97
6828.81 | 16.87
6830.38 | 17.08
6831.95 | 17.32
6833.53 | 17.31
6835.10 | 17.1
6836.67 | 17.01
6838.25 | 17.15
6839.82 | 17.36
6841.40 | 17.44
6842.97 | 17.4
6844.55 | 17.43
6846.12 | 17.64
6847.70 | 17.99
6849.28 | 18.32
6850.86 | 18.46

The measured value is 17.2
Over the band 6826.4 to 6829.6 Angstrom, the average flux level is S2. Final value 16.9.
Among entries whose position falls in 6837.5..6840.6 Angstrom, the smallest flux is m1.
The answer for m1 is 17.15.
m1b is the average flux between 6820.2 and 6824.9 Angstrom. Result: 17.4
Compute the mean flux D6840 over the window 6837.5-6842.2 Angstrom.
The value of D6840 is 17.3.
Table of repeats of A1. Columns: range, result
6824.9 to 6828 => 17.1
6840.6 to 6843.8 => 17.4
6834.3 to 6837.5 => 17.1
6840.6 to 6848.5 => 17.6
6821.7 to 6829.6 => 17.2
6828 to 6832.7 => 17.1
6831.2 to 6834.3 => 17.3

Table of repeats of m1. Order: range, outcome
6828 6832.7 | 16.87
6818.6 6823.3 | 17.37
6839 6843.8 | 17.36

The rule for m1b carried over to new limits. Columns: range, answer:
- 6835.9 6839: 17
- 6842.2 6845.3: 17.4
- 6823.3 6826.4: 17.4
